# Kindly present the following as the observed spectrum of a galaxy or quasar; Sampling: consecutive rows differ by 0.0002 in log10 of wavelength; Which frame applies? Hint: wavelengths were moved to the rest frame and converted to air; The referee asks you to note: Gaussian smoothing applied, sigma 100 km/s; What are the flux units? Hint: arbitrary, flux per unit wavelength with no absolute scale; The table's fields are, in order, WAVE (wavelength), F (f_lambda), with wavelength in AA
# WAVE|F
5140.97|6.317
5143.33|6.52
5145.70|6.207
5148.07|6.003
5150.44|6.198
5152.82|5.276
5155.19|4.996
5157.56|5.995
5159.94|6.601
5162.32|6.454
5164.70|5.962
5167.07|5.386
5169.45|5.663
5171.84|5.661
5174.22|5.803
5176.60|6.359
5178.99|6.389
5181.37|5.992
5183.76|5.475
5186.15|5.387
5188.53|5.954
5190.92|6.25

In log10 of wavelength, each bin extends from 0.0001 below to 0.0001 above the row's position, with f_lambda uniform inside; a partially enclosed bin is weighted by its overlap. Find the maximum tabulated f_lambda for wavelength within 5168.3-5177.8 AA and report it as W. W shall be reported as 6.359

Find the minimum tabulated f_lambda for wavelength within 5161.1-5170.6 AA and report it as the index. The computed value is 5.386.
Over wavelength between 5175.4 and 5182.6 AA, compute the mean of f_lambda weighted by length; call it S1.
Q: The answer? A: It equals 6.24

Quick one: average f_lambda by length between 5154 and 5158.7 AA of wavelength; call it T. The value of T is 5.5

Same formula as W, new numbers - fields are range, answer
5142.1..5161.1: 6.601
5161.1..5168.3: 6.454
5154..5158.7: 5.995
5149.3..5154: 6.198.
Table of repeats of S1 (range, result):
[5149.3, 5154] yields 5.72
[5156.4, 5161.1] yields 6.29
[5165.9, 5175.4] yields 5.62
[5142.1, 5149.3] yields 6.25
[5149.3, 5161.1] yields 5.81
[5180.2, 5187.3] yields 5.61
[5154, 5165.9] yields 6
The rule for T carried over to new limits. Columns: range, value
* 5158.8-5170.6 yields 6.01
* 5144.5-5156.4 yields 5.74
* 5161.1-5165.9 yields 6.21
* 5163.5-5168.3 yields 5.68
